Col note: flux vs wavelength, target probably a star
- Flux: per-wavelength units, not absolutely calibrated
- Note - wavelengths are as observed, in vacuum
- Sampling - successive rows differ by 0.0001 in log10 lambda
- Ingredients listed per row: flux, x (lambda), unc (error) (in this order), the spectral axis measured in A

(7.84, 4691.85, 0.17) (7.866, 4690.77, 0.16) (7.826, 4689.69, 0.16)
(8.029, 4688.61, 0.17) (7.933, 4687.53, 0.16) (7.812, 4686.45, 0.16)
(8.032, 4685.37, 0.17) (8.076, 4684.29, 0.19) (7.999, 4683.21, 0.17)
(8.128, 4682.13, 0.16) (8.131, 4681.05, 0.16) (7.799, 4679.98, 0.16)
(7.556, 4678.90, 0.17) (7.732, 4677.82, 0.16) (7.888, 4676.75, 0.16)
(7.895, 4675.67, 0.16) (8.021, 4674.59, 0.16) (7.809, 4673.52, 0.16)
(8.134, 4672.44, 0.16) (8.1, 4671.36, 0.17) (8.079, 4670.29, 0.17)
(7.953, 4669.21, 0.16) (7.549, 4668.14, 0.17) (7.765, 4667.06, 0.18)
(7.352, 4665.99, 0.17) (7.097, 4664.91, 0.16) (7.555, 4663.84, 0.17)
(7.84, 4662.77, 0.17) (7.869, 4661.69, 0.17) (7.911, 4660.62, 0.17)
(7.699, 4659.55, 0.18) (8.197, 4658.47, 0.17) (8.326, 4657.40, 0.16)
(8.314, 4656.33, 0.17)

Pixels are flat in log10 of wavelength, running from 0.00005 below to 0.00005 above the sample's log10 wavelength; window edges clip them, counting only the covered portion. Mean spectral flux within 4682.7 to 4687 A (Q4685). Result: 7.97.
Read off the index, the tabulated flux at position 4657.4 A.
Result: 8.326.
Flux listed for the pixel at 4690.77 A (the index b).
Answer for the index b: 7.866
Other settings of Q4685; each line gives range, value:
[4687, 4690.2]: 7.93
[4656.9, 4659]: 8.27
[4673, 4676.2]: 7.92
